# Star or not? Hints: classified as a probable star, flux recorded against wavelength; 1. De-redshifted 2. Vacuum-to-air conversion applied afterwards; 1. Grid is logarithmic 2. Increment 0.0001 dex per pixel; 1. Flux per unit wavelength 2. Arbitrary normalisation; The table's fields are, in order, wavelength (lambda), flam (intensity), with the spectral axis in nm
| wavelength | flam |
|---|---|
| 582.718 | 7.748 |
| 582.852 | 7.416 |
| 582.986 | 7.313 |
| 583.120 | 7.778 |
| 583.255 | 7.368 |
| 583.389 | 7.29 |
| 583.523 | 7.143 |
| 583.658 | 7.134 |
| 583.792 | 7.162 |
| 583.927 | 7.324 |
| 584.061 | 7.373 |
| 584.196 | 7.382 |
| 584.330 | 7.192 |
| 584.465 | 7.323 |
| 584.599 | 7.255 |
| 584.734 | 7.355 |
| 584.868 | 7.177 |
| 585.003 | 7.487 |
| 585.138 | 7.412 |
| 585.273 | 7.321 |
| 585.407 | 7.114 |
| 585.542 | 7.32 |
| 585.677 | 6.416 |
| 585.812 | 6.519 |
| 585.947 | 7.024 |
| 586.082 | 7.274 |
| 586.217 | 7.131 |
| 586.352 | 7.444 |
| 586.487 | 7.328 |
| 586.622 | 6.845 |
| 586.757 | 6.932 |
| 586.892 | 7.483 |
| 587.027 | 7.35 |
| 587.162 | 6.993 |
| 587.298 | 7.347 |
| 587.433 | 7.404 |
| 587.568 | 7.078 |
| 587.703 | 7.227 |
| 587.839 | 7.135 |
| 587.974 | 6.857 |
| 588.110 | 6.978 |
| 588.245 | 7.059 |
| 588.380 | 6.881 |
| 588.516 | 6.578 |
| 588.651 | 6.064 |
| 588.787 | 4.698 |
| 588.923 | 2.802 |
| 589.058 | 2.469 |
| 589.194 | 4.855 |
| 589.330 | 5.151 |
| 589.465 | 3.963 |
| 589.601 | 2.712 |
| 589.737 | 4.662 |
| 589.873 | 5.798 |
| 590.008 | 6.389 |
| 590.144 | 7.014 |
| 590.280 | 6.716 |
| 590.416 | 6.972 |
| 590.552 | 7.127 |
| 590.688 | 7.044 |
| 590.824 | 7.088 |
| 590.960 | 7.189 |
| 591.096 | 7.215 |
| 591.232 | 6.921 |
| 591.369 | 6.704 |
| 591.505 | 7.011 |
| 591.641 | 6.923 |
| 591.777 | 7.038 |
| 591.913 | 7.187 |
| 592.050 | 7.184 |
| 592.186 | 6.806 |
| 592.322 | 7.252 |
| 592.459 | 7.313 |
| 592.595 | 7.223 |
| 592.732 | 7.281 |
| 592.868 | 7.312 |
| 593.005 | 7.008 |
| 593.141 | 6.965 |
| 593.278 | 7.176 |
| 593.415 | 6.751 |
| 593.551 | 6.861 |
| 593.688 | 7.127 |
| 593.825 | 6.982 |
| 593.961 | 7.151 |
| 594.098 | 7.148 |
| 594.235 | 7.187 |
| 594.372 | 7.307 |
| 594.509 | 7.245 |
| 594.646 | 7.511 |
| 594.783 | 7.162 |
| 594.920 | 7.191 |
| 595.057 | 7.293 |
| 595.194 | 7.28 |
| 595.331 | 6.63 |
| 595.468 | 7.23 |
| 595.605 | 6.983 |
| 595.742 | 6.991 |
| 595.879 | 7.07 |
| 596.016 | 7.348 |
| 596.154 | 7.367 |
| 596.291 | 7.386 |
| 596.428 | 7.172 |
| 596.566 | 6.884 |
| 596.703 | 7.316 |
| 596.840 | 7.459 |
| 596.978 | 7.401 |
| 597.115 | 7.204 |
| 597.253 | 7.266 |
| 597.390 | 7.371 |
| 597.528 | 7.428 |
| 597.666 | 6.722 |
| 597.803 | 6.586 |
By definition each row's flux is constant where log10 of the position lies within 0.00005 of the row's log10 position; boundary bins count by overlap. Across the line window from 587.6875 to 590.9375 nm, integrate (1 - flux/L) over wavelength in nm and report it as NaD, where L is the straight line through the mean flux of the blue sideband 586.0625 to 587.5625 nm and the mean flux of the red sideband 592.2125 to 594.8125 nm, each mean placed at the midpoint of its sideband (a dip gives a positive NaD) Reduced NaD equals 0.61 nm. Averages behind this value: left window 7.22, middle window 5.84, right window 7.15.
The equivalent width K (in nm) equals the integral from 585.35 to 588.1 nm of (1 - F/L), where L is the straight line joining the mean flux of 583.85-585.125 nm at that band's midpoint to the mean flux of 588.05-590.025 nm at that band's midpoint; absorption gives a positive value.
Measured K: -0.402 nm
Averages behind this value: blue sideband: 7.32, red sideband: 5.1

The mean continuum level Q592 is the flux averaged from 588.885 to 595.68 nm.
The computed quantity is 6.61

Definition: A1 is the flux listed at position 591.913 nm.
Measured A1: 7.187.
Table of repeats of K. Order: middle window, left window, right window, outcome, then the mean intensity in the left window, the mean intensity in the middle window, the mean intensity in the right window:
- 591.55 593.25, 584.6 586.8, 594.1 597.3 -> 0.01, 7.14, 7.13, 7.21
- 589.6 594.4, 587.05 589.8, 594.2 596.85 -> -0.29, 5.77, 6.88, 7.2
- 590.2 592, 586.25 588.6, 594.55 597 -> 0.03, 7.11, 7.01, 7.2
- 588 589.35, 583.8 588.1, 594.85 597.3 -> 0.33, 7.18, 5.4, 7.19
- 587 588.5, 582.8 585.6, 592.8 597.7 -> 0.04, 7.32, 7.09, 7.17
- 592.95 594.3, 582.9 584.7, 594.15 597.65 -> 0.04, 7.31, 7.04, 7.22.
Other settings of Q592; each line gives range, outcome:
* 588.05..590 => 5.08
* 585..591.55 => 6.49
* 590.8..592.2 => 7.03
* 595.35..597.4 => 7.21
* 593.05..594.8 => 7.12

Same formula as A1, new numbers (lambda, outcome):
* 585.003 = 7.487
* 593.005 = 7.008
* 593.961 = 7.151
